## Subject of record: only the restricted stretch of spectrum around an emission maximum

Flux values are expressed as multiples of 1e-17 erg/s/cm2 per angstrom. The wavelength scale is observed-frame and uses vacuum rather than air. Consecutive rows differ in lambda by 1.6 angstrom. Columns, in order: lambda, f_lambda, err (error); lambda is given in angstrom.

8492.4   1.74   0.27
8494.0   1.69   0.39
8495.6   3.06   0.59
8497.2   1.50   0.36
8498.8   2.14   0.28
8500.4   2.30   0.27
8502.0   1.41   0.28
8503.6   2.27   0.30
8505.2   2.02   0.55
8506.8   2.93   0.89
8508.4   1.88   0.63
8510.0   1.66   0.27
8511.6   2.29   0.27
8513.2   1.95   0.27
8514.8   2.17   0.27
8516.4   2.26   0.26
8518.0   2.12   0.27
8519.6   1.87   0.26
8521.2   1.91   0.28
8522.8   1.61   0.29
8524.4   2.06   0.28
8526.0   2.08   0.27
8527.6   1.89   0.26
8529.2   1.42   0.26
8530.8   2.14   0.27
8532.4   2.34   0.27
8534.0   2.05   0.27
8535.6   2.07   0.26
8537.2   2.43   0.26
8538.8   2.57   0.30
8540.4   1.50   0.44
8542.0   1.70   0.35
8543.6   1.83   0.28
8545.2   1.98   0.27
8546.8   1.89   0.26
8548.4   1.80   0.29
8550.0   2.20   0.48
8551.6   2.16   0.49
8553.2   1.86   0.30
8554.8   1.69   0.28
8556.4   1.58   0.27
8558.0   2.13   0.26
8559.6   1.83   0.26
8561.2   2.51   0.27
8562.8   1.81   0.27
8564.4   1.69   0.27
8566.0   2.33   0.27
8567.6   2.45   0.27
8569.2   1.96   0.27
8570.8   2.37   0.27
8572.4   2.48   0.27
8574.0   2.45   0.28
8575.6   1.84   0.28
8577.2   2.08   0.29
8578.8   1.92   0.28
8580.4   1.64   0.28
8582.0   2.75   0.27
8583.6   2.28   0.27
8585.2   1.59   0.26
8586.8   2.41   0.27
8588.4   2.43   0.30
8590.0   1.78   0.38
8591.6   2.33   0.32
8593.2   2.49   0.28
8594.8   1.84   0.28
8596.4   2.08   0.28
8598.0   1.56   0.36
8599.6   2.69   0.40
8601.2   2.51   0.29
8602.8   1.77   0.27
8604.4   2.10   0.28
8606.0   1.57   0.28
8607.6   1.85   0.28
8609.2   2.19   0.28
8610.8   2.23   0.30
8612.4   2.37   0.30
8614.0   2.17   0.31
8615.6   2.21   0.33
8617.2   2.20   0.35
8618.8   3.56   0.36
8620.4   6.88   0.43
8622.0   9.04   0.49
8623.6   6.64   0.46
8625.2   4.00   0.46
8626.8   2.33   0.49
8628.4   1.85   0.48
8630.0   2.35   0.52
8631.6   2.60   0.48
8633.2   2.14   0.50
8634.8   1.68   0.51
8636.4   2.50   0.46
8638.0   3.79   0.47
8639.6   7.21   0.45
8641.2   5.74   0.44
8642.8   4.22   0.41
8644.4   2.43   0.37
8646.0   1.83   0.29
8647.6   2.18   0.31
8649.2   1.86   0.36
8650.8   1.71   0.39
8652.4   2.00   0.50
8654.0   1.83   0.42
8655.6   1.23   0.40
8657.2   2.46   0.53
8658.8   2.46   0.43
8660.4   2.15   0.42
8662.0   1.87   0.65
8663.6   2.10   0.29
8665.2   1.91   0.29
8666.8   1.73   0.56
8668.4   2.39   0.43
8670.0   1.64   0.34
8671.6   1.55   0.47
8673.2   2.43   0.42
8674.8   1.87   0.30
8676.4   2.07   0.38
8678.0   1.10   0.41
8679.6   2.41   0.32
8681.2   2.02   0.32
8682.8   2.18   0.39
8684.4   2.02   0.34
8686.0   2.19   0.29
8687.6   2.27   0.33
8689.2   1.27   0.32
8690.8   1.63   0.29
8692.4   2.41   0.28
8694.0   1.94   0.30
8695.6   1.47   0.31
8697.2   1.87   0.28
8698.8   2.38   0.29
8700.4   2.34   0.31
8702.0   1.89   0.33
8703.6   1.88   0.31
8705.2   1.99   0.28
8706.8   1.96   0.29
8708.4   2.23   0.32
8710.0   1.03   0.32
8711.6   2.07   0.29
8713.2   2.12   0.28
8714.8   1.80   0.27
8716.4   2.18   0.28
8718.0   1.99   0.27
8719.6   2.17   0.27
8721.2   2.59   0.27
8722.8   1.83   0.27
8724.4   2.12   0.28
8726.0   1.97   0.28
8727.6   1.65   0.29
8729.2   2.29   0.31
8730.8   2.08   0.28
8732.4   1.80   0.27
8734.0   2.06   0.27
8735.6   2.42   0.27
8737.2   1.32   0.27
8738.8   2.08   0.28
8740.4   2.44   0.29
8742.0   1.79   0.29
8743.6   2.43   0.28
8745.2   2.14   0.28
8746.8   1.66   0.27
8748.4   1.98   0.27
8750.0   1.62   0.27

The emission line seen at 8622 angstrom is [S II] 6716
